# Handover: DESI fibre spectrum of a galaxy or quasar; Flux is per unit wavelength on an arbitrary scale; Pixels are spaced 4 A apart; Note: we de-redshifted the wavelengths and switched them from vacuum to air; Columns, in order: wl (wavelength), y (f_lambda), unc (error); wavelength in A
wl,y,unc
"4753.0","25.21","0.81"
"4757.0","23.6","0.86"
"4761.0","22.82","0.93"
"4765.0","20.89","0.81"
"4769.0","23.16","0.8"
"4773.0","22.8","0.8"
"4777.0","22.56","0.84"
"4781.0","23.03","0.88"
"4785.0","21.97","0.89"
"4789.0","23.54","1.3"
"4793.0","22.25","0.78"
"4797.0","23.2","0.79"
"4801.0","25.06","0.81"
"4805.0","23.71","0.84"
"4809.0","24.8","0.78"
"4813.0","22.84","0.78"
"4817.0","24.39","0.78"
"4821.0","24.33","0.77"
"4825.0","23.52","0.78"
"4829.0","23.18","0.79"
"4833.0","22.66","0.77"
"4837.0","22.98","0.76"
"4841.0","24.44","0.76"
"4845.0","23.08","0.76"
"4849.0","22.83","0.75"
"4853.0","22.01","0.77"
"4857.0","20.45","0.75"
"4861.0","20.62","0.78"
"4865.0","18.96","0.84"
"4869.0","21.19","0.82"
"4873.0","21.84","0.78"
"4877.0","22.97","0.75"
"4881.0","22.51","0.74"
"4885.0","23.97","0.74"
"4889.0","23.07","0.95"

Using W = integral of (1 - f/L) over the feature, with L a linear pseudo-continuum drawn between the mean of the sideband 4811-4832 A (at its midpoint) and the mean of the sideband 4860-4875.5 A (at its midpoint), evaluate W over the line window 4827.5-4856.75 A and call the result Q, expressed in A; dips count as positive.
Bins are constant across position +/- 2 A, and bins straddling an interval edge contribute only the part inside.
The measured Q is -0.72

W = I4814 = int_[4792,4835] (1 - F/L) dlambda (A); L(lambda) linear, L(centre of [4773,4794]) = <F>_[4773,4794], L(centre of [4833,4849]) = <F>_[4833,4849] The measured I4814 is -1.2 A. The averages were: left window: 22.7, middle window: 23.7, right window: 23.3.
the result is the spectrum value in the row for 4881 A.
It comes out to 22.51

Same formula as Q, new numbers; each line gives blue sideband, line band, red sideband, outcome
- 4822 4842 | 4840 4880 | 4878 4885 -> 2.35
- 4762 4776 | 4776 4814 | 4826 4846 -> -1.03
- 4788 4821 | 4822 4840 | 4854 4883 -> -0.40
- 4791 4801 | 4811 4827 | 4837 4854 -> -0.42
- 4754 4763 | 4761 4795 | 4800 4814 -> 1.67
